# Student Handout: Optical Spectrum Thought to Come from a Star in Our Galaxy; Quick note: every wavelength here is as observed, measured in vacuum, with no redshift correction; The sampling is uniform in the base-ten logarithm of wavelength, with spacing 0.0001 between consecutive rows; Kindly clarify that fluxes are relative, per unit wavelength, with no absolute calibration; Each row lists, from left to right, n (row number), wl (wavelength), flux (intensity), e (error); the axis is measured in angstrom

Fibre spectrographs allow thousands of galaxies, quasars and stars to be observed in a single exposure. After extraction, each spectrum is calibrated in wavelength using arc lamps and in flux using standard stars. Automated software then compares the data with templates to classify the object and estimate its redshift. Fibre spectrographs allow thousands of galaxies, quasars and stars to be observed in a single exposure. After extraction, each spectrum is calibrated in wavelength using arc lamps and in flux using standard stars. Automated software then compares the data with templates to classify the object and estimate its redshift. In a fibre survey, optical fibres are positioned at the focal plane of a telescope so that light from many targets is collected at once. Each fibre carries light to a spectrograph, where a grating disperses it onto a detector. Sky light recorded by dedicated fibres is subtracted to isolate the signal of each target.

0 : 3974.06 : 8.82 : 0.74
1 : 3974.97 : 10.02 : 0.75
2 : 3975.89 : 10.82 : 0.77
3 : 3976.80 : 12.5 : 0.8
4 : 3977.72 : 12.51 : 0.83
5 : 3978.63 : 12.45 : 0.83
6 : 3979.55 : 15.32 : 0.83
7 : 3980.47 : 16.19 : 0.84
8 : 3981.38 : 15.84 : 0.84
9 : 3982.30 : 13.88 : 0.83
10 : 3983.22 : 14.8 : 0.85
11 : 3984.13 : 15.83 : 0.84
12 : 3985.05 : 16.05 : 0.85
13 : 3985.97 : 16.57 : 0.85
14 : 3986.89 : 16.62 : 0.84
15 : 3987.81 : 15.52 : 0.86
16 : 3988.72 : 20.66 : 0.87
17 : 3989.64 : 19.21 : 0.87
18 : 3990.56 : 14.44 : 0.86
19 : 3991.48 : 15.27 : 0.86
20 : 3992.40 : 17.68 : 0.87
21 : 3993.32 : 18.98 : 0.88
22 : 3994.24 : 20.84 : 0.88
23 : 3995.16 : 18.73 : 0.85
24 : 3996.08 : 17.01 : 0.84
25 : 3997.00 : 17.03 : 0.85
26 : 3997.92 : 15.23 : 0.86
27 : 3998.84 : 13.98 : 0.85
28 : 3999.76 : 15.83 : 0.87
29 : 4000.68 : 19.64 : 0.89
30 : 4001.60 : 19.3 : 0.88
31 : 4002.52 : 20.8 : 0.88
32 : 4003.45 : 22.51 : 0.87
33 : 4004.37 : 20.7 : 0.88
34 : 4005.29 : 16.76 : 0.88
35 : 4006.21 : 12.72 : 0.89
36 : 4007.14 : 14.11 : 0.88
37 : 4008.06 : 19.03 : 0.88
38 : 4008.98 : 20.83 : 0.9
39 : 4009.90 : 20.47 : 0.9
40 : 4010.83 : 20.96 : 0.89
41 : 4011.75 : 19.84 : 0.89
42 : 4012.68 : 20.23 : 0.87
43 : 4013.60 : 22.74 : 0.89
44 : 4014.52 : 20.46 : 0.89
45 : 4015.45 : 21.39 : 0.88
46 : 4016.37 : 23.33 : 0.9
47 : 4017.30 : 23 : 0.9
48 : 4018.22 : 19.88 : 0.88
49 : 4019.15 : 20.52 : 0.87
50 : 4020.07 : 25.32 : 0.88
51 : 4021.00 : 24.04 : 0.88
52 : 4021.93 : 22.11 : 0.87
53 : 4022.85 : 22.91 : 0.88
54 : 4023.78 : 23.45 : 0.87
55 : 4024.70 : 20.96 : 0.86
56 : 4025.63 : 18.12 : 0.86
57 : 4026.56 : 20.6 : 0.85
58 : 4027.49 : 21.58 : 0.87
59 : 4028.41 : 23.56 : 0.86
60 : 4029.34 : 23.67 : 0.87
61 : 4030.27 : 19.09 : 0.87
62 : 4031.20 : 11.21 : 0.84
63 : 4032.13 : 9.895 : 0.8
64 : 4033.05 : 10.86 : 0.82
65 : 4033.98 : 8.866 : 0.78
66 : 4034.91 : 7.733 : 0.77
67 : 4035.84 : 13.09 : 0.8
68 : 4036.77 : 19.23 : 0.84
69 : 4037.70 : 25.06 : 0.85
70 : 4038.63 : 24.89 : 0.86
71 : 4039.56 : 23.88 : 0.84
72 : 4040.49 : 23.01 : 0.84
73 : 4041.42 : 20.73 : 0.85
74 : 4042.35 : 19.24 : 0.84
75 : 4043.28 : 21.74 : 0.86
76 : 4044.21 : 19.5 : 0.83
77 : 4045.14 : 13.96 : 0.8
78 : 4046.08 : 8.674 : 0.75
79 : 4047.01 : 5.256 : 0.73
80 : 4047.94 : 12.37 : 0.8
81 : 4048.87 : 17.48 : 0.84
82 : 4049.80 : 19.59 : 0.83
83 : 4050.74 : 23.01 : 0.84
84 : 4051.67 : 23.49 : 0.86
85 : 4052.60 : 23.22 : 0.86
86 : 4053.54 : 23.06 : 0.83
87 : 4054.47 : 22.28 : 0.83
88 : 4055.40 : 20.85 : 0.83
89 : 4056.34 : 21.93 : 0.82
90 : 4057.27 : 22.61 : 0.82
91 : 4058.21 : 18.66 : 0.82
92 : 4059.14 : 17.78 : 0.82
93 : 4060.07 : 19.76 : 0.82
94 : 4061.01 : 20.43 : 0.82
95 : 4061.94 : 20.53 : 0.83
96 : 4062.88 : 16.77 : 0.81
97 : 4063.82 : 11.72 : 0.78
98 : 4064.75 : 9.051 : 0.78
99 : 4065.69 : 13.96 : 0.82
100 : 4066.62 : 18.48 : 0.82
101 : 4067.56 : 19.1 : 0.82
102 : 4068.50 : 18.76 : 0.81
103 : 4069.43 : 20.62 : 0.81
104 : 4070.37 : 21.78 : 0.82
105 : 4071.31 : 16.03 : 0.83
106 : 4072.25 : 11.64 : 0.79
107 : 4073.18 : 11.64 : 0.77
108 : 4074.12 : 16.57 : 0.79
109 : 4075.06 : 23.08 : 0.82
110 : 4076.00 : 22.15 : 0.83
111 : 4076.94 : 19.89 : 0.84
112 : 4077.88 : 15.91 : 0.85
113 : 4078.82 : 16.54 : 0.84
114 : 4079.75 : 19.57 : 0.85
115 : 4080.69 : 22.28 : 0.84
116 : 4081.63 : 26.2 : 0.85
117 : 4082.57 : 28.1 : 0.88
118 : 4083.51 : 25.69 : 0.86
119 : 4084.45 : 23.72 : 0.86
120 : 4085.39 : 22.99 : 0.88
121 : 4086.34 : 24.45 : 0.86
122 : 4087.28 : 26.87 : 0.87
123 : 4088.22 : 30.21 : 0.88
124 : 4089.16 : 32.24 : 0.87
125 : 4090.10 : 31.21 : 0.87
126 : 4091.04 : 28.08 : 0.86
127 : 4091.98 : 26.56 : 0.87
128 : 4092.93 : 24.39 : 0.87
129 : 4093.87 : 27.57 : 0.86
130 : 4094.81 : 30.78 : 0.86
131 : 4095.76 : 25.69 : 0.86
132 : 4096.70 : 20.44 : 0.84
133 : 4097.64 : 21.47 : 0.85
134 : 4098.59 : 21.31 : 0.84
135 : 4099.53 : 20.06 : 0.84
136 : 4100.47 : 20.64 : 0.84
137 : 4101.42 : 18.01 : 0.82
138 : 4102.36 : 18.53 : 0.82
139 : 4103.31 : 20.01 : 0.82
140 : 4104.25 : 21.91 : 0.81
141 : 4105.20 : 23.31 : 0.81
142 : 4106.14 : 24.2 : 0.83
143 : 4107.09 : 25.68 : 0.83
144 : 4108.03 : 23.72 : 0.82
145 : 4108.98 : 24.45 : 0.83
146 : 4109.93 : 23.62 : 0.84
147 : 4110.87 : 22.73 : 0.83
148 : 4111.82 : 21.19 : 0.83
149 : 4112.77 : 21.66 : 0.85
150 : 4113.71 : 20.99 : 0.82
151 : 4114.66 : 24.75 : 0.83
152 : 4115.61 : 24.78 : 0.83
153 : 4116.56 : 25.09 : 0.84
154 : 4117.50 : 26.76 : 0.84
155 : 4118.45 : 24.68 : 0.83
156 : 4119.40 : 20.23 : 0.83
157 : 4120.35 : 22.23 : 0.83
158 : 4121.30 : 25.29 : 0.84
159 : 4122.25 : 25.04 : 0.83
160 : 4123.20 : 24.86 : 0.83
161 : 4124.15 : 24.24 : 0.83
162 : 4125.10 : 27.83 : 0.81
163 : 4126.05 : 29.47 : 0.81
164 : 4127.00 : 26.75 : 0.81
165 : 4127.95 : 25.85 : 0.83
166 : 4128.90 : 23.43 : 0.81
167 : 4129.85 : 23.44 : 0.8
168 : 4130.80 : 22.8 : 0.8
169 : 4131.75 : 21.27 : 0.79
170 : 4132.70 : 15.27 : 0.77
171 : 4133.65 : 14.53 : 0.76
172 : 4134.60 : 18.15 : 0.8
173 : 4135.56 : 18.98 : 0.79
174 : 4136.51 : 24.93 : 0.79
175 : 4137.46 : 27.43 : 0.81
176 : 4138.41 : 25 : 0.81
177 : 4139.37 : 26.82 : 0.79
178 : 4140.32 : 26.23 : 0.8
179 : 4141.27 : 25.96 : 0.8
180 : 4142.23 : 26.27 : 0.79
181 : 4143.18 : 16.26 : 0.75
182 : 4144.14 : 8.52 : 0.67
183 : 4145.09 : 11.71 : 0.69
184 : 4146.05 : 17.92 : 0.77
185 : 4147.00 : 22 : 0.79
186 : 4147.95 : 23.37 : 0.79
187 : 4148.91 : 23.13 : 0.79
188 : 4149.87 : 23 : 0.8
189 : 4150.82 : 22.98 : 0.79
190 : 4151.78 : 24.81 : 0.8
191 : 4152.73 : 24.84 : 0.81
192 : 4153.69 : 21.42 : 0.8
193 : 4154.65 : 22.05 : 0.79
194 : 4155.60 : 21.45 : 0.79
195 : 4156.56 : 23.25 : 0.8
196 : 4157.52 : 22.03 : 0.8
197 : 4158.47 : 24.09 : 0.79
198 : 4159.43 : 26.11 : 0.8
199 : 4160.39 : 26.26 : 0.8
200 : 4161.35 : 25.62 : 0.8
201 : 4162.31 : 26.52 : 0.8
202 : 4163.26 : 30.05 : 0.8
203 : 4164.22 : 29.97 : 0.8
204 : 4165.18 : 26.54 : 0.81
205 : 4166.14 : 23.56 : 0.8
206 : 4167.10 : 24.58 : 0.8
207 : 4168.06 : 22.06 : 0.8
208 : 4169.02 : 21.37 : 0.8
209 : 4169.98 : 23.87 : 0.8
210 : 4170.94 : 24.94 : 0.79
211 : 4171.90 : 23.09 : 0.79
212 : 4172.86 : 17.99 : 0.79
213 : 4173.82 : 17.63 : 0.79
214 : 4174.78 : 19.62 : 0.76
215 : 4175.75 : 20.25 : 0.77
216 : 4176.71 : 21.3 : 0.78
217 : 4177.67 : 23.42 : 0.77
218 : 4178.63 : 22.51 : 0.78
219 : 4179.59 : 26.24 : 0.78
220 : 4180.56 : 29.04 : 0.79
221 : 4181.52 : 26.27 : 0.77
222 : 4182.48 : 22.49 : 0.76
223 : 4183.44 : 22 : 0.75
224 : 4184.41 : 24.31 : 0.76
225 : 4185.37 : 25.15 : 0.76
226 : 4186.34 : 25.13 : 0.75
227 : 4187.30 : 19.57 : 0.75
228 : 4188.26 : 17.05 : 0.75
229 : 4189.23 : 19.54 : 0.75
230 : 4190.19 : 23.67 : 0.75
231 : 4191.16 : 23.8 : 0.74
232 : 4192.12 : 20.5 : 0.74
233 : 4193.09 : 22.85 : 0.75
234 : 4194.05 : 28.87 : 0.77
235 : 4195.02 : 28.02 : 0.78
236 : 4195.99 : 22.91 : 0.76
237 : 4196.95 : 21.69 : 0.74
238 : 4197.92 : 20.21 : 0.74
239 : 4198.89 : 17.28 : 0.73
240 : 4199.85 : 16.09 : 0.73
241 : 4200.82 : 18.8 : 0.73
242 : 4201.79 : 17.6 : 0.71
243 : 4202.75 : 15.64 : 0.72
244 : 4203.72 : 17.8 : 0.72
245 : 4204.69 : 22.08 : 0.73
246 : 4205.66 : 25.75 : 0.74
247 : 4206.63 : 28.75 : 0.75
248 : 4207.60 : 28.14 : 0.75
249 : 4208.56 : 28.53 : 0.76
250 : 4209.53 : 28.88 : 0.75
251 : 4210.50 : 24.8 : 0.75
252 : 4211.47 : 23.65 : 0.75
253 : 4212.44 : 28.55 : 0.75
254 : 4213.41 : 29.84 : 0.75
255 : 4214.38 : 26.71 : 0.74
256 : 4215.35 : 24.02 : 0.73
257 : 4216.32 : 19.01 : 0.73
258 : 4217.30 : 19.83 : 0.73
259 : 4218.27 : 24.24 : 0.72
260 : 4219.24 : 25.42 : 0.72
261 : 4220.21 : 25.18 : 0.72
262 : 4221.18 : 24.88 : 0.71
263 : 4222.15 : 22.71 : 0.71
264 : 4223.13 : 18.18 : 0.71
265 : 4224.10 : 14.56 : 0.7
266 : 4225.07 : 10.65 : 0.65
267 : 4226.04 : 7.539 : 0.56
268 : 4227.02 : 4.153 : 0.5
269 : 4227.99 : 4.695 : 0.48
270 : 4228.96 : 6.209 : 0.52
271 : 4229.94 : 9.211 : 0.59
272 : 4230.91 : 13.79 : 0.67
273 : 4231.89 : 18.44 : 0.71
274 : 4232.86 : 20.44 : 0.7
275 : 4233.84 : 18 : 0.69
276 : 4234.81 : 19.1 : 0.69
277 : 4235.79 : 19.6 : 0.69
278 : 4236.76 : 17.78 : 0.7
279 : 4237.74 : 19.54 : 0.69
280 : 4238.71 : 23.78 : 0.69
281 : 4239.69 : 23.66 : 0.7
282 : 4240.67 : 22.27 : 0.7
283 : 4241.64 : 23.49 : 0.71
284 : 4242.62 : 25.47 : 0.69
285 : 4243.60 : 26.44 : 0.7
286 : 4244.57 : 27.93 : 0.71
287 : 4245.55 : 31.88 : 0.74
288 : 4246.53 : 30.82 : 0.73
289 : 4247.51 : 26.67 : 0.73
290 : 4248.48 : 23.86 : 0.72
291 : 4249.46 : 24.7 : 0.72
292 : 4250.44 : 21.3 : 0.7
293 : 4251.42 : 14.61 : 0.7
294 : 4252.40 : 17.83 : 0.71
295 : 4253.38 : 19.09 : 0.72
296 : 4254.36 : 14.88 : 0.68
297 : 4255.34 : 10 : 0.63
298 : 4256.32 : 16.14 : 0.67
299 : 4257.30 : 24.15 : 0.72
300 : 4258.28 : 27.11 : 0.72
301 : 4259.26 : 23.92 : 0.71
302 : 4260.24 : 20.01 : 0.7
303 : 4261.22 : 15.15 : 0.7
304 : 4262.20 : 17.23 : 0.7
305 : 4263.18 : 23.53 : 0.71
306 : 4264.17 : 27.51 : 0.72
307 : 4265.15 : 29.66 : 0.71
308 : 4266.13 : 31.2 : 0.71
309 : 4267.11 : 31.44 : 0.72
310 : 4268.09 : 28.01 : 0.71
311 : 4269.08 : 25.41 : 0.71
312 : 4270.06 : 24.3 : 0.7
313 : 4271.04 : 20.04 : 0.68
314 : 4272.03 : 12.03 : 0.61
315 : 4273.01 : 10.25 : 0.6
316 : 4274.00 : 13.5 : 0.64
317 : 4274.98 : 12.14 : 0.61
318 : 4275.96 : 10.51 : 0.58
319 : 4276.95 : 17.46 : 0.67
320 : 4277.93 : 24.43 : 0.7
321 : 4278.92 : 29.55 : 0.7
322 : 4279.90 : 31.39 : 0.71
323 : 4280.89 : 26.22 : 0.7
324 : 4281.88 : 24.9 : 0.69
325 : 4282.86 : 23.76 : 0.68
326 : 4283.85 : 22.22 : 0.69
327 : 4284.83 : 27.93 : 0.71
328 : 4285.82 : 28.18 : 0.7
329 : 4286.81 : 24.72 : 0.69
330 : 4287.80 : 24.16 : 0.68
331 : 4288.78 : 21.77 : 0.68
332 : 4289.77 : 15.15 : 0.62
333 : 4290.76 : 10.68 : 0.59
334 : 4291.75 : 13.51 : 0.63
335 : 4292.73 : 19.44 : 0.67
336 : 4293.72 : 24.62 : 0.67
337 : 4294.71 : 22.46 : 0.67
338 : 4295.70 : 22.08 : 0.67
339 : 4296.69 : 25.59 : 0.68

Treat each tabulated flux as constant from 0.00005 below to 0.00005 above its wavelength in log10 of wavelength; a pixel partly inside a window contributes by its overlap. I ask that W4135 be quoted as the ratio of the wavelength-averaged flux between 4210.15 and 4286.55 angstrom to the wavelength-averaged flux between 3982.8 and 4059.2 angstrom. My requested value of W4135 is 1.1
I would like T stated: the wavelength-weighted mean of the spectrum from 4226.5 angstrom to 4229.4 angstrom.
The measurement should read 5.02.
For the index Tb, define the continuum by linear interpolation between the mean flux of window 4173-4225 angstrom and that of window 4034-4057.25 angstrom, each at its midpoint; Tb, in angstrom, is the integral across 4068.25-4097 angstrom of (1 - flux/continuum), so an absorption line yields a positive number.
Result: -4.74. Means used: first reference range 18.8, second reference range 22.7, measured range 23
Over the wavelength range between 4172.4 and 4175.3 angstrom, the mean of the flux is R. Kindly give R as 18.4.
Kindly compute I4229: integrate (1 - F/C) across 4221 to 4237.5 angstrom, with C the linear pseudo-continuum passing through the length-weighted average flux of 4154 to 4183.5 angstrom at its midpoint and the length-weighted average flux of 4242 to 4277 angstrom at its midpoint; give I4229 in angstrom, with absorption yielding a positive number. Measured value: 5.7 angstrom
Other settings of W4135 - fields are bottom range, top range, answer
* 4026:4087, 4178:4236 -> 1.12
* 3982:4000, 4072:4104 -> 1.37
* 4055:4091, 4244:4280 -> 1.06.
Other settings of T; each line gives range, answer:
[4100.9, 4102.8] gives 18.3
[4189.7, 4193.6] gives 22.8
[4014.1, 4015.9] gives 20.9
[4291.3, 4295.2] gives 20.1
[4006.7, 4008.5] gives 16.6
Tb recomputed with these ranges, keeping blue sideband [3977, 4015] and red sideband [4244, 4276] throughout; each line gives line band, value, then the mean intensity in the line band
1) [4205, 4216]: -3.2 angstrom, 26.9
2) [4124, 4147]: -2.8 angstrom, 22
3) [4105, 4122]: -3.8 angstrom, 23.7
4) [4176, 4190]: -1.9 angstrom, 23.1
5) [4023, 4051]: 0.6 angstrom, 17.7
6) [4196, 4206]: 0.6 angstrom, 19.4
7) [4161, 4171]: -2.6 angstrom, 25.4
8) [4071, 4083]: -0.3 angstrom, 19.2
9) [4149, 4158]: -1.3 angstrom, 22.9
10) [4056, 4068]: 0.5 angstrom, 17.7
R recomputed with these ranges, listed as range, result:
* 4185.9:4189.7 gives 20.3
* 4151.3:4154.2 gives 23.6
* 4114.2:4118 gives 25.4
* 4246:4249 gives 27.2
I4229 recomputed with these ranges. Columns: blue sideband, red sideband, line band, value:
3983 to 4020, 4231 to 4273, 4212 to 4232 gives 3.43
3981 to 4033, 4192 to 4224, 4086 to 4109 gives -4.11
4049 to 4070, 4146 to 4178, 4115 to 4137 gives -1.41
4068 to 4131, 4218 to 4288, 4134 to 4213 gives -3.23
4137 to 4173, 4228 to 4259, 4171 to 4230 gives 1.35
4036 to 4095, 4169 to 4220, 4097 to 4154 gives -2.07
